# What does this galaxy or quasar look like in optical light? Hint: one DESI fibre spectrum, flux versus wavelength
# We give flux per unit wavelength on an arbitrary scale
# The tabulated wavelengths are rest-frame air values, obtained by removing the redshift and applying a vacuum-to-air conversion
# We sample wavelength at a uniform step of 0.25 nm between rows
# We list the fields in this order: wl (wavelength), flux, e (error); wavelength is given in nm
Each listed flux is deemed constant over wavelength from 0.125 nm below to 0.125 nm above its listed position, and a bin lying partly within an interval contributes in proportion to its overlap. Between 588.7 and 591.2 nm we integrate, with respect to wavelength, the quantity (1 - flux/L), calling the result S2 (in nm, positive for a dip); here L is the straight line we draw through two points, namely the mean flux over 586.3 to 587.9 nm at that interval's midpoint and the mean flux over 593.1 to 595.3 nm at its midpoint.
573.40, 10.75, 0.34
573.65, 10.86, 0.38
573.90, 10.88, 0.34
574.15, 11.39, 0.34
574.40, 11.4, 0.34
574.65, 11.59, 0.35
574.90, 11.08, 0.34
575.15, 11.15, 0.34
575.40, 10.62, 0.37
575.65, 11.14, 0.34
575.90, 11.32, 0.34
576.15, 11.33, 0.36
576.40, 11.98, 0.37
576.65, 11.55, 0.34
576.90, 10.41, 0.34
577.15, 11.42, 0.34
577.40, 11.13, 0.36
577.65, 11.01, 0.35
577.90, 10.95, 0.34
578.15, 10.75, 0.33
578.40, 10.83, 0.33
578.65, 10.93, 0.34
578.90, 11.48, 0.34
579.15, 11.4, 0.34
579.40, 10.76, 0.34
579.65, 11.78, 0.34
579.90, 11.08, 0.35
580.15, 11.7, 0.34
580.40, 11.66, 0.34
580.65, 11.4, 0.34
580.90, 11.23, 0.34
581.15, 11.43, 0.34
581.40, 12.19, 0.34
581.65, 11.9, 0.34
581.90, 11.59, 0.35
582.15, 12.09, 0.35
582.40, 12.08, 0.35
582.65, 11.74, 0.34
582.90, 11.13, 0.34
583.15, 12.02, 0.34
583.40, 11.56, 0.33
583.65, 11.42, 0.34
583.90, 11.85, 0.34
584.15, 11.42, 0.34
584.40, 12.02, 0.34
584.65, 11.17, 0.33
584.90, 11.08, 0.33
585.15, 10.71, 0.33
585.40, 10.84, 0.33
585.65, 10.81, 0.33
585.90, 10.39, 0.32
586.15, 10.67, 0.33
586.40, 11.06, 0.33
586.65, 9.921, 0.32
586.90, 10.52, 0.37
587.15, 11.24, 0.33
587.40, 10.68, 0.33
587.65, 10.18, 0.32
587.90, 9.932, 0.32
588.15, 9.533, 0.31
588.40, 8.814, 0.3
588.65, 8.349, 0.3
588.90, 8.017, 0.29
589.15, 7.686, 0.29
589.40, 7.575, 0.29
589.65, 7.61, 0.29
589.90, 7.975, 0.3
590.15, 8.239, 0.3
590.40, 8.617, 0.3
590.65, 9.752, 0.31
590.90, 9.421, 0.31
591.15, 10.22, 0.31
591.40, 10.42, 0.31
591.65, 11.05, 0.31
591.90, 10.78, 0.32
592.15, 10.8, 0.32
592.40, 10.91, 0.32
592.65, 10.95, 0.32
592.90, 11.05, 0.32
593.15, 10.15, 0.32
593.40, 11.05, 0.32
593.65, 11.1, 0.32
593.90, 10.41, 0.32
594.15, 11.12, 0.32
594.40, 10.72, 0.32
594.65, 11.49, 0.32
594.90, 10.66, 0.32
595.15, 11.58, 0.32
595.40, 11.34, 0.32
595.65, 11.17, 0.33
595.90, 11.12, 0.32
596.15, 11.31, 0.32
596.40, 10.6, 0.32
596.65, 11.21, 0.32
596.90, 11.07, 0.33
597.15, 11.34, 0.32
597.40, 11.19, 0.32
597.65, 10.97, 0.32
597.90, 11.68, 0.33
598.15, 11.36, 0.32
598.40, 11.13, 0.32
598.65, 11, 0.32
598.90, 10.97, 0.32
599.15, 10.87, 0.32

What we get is 0.53 nm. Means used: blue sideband 10.5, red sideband 11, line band 8.46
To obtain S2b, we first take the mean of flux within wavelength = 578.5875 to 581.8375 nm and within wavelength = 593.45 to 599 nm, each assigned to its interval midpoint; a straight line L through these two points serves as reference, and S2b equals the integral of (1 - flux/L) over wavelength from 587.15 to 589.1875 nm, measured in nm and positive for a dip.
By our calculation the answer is 0.35 nm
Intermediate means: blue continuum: 11.5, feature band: 9.34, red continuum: 11.1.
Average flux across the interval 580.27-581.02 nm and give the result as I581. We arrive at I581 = 11.4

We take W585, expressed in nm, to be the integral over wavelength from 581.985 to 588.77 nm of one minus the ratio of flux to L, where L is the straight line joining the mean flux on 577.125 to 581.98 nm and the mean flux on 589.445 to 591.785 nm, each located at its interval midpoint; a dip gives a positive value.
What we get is -0.43 nm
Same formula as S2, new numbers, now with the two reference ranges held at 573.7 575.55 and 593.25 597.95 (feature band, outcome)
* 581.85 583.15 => -0.074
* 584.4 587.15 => 0.079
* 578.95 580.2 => -0.022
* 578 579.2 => 0.009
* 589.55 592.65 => 0.388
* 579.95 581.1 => -0.034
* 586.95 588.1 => 0.069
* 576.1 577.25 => -0.020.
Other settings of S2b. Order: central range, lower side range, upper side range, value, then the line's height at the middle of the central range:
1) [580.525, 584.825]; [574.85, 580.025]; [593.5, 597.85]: -0.20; 11.1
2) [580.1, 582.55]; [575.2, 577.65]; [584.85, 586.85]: -0.18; 10.9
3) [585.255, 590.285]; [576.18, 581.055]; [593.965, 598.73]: 0.76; 11.2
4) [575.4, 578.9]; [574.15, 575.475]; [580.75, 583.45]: 0.08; 11.4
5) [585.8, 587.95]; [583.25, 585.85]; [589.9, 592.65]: 0.06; 10.8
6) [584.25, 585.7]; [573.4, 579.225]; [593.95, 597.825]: 0.00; 11.1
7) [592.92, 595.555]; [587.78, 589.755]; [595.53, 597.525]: -0.16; 10.3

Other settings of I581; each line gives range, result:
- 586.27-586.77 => 10.5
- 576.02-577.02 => 11.3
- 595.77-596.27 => 11.2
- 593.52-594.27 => 10.9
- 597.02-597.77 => 11.2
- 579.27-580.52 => 11.4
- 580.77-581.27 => 11.3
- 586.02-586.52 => 10.9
